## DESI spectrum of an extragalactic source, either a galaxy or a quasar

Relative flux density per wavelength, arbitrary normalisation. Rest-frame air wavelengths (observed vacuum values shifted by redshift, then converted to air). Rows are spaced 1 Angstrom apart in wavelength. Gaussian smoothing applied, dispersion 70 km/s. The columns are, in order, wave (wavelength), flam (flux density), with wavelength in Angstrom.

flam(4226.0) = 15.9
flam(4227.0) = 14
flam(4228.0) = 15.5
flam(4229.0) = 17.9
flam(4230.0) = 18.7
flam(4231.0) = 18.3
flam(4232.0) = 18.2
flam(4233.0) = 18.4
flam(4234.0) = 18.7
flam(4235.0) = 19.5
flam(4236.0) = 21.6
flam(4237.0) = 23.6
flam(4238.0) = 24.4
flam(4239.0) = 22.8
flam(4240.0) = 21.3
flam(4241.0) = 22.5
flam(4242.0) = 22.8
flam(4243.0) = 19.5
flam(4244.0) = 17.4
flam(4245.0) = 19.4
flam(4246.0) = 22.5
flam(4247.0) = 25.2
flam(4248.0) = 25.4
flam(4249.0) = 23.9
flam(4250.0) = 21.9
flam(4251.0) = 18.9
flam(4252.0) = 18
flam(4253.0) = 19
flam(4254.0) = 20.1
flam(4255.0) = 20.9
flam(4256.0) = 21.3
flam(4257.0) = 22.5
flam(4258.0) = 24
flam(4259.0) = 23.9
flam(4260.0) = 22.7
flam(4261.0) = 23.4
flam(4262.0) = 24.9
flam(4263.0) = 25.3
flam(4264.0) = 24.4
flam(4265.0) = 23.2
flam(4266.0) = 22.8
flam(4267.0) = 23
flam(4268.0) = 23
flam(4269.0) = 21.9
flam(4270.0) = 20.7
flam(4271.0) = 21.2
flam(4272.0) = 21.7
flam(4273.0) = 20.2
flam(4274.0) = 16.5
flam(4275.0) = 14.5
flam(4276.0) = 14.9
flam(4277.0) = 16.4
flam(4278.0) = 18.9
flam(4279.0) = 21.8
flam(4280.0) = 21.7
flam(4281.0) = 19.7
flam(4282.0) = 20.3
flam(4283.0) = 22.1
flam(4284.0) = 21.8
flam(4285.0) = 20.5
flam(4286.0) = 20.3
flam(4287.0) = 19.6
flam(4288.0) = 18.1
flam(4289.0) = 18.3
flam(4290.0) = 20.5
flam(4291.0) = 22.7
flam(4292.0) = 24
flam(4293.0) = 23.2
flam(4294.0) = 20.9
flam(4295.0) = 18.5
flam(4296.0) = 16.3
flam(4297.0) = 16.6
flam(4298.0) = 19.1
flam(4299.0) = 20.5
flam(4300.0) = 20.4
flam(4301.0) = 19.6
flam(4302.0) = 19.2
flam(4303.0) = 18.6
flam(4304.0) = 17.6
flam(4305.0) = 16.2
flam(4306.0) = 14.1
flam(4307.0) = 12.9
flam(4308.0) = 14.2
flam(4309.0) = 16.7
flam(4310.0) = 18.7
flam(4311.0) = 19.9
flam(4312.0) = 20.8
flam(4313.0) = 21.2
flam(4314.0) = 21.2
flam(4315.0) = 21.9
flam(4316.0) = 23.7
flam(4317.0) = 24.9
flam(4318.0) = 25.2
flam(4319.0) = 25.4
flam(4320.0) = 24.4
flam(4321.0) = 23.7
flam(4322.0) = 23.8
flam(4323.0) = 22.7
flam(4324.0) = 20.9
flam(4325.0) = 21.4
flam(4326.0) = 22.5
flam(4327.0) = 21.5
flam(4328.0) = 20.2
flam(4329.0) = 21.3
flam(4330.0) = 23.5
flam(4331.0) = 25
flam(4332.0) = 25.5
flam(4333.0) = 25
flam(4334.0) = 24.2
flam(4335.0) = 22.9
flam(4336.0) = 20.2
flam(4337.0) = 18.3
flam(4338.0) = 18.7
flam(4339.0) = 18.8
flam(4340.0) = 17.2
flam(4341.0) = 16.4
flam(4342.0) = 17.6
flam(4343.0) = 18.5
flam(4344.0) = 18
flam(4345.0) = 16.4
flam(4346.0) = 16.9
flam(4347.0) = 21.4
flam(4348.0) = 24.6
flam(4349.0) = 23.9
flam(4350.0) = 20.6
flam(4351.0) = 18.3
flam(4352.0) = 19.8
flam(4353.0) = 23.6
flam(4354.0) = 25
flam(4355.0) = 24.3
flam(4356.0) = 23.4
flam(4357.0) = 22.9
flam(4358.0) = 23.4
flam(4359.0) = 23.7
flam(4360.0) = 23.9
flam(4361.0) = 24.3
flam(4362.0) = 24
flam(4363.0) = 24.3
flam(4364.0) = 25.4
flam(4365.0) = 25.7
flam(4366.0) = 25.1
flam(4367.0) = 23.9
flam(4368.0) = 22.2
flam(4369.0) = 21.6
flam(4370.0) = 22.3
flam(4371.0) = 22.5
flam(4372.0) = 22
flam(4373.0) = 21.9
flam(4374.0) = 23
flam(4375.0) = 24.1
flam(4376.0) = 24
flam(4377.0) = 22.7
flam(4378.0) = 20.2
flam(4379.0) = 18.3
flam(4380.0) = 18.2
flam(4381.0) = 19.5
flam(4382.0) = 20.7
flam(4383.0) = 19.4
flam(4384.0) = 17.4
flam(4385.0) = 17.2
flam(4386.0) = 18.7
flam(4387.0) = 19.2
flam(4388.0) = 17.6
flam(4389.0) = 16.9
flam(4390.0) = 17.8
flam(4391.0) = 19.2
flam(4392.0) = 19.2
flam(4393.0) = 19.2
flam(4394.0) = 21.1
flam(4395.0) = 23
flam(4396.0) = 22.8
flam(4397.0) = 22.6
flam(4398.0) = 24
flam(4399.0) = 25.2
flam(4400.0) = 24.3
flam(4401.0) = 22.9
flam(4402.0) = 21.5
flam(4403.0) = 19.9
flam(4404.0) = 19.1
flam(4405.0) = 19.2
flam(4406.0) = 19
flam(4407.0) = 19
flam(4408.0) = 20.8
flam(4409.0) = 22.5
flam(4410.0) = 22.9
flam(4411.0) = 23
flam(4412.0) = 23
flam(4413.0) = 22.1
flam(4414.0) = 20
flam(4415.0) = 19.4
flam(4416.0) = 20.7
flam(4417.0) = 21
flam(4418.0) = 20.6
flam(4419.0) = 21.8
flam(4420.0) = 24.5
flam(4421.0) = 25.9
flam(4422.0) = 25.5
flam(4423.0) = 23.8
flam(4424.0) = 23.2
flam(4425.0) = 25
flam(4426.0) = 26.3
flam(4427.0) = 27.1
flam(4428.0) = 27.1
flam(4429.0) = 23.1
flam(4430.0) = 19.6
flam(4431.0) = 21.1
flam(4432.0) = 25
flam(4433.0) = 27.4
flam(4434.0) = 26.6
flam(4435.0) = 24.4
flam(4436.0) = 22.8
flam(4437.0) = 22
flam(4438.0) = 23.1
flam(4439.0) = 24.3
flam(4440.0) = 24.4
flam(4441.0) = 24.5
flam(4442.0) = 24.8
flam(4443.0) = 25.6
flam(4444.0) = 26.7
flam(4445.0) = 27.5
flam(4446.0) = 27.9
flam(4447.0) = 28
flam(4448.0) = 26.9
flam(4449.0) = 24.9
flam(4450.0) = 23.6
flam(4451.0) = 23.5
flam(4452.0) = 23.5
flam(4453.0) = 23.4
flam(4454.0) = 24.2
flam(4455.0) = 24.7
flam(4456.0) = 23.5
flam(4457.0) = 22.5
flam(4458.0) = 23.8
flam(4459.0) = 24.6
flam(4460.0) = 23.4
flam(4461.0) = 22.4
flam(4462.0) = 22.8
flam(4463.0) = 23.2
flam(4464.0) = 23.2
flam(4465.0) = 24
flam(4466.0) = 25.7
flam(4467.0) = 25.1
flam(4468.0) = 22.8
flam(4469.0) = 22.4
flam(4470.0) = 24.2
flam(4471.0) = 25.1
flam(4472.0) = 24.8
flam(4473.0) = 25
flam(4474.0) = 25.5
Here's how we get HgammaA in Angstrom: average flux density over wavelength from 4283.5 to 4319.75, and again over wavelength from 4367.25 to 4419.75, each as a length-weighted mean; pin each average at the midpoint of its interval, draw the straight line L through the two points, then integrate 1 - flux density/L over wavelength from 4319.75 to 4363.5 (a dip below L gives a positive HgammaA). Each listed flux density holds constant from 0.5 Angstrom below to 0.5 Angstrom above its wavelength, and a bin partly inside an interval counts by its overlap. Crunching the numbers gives -3.1 Angstrom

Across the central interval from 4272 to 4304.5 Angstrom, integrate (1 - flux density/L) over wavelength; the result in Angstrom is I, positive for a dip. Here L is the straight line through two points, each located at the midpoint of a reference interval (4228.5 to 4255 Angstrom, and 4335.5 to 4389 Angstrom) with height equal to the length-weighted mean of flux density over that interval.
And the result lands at 2.2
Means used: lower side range 20.8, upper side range 21.1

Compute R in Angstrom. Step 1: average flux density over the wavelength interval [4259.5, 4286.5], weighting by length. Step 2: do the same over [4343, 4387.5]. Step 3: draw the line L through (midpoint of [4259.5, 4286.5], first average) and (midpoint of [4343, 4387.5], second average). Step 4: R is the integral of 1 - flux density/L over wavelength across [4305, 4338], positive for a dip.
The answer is 0.1 Angstrom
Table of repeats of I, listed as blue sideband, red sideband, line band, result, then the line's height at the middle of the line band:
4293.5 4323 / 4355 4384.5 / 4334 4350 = 1.35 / 21.3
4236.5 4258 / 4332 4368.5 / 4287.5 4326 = 2.64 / 21.7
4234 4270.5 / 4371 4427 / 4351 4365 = -1.29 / 21.6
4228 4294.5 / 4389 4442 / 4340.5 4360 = 0.74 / 21.9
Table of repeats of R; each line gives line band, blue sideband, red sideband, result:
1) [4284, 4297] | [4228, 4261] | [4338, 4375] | 0.7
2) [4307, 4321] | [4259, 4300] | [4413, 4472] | 0.2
